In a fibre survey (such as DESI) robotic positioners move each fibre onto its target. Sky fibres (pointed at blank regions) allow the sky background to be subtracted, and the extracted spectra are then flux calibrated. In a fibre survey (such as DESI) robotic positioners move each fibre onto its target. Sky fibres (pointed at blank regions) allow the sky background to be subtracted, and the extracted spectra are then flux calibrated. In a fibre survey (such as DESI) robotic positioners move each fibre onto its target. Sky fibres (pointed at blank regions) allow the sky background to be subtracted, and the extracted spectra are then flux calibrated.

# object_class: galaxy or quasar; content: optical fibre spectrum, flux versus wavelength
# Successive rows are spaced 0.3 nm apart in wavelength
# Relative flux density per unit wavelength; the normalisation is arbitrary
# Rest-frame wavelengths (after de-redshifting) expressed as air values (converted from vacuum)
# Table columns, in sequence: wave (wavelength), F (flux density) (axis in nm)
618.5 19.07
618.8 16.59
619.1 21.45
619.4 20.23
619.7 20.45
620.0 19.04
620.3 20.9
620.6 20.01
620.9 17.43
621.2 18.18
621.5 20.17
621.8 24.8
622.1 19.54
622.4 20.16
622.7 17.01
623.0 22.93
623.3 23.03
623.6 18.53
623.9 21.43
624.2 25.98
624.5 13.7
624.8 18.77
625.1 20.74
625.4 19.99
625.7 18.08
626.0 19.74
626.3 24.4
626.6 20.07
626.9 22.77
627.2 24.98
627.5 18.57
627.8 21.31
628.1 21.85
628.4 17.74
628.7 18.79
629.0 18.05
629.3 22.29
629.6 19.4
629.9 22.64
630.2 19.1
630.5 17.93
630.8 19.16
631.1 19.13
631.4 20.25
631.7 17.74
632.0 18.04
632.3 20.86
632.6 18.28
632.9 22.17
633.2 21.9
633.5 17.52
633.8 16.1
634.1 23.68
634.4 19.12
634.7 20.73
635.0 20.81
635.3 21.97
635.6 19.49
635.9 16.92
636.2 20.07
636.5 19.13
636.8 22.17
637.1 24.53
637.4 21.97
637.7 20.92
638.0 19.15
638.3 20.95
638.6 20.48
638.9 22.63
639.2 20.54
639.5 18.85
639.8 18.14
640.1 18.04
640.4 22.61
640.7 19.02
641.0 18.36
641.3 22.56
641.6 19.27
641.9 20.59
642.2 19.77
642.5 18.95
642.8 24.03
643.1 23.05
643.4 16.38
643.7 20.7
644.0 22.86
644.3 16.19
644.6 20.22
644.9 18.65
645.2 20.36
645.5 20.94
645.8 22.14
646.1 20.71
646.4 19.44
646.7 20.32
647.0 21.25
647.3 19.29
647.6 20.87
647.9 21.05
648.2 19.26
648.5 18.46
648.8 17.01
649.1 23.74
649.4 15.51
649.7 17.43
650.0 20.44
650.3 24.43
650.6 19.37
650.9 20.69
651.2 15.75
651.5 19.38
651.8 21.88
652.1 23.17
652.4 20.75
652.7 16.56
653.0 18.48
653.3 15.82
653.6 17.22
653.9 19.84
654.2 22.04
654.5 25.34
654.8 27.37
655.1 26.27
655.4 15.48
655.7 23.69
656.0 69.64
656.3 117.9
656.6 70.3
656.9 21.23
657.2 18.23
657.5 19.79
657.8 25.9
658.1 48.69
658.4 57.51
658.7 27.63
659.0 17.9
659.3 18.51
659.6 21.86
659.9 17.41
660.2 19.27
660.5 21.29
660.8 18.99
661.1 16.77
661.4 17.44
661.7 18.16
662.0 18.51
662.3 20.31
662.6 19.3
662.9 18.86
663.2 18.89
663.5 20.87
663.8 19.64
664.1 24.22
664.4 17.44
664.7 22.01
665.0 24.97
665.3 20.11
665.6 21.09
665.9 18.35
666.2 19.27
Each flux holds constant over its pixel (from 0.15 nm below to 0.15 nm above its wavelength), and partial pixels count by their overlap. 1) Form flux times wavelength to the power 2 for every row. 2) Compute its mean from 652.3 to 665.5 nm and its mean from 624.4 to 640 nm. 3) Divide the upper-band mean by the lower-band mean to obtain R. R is 1.42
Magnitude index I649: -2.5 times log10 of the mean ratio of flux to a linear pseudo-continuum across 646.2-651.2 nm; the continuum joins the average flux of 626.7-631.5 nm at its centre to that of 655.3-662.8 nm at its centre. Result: 0.33 mag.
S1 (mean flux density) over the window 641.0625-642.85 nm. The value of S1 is 20.6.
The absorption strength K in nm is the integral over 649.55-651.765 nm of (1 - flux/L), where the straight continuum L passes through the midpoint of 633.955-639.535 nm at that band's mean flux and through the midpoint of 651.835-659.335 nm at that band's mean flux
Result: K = 0.69 nm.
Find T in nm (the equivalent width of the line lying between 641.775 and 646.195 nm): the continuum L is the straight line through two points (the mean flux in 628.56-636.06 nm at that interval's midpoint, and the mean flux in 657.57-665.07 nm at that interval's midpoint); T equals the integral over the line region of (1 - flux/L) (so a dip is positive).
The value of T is 0.12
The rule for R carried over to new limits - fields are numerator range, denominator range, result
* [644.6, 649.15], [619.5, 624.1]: 1.07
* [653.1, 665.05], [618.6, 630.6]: 1.49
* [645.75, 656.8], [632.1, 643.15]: 1.32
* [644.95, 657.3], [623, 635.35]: 1.33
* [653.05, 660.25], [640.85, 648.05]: 1.63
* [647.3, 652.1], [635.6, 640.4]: 1.01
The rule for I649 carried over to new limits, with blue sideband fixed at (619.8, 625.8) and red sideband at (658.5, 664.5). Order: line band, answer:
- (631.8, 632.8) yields 0.049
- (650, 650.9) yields -0.076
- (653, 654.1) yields 0.118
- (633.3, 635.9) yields 0.013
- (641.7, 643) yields -0.045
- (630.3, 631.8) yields 0.064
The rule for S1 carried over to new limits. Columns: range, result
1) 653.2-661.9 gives 29.6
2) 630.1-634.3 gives 19.4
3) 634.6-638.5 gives 20.7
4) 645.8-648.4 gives 20.3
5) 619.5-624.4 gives 20.5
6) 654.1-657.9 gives 37.5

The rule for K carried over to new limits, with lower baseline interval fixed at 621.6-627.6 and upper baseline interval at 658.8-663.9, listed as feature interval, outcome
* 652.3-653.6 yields 0.12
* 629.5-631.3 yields 0.08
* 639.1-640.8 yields 0.05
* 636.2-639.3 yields -0.16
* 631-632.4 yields 0.09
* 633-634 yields 0.07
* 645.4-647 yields -0.08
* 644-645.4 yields 0.04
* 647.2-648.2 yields -0.03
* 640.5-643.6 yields -0.04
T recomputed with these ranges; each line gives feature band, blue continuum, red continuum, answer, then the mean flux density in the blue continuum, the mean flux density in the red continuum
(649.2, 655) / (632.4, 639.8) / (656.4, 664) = 0.84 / 20.4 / 25.1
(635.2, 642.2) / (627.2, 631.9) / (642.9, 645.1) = -0.19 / 19.8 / 19.8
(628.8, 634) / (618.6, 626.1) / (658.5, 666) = 0.14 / 20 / 20.3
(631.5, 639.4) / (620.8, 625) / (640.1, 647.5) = -0.02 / 20.2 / 20.3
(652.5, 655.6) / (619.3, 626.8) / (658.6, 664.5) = -0.12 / 20.2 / 19.6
